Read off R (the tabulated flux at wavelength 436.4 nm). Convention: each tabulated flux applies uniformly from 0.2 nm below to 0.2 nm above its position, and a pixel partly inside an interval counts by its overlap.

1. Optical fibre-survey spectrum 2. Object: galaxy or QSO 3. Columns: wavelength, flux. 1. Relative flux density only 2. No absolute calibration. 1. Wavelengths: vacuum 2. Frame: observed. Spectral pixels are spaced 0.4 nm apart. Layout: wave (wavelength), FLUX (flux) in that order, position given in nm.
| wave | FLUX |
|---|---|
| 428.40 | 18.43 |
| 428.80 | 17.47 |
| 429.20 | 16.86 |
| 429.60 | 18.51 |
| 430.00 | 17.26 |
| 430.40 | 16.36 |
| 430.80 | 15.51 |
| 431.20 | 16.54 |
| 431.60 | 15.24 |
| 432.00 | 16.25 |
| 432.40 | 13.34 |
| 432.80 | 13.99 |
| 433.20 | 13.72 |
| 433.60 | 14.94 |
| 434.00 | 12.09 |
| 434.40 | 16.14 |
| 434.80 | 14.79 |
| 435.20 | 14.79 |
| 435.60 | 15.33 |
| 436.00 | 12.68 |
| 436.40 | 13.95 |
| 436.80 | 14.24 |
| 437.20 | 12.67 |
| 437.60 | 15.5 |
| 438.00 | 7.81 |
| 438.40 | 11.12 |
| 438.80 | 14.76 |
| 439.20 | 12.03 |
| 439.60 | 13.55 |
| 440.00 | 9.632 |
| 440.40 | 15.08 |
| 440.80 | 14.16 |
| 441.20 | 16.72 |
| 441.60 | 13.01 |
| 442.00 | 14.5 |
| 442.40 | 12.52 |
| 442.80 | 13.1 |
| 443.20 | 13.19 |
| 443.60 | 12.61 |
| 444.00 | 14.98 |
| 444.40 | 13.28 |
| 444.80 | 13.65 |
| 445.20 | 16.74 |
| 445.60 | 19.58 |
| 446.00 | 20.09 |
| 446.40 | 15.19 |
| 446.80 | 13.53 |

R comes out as 13.95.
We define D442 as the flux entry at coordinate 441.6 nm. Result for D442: 13.01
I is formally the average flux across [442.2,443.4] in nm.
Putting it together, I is 12.9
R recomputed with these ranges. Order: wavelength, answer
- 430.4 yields 16.36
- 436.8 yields 14.24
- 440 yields 9.632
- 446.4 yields 15.19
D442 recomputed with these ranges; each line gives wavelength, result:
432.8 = 13.99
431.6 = 15.24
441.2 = 16.72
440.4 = 15.08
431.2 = 16.54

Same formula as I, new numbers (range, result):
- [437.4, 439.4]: 12.2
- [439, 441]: 12.9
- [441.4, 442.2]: 13.8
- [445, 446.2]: 18.8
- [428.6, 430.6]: 17.3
